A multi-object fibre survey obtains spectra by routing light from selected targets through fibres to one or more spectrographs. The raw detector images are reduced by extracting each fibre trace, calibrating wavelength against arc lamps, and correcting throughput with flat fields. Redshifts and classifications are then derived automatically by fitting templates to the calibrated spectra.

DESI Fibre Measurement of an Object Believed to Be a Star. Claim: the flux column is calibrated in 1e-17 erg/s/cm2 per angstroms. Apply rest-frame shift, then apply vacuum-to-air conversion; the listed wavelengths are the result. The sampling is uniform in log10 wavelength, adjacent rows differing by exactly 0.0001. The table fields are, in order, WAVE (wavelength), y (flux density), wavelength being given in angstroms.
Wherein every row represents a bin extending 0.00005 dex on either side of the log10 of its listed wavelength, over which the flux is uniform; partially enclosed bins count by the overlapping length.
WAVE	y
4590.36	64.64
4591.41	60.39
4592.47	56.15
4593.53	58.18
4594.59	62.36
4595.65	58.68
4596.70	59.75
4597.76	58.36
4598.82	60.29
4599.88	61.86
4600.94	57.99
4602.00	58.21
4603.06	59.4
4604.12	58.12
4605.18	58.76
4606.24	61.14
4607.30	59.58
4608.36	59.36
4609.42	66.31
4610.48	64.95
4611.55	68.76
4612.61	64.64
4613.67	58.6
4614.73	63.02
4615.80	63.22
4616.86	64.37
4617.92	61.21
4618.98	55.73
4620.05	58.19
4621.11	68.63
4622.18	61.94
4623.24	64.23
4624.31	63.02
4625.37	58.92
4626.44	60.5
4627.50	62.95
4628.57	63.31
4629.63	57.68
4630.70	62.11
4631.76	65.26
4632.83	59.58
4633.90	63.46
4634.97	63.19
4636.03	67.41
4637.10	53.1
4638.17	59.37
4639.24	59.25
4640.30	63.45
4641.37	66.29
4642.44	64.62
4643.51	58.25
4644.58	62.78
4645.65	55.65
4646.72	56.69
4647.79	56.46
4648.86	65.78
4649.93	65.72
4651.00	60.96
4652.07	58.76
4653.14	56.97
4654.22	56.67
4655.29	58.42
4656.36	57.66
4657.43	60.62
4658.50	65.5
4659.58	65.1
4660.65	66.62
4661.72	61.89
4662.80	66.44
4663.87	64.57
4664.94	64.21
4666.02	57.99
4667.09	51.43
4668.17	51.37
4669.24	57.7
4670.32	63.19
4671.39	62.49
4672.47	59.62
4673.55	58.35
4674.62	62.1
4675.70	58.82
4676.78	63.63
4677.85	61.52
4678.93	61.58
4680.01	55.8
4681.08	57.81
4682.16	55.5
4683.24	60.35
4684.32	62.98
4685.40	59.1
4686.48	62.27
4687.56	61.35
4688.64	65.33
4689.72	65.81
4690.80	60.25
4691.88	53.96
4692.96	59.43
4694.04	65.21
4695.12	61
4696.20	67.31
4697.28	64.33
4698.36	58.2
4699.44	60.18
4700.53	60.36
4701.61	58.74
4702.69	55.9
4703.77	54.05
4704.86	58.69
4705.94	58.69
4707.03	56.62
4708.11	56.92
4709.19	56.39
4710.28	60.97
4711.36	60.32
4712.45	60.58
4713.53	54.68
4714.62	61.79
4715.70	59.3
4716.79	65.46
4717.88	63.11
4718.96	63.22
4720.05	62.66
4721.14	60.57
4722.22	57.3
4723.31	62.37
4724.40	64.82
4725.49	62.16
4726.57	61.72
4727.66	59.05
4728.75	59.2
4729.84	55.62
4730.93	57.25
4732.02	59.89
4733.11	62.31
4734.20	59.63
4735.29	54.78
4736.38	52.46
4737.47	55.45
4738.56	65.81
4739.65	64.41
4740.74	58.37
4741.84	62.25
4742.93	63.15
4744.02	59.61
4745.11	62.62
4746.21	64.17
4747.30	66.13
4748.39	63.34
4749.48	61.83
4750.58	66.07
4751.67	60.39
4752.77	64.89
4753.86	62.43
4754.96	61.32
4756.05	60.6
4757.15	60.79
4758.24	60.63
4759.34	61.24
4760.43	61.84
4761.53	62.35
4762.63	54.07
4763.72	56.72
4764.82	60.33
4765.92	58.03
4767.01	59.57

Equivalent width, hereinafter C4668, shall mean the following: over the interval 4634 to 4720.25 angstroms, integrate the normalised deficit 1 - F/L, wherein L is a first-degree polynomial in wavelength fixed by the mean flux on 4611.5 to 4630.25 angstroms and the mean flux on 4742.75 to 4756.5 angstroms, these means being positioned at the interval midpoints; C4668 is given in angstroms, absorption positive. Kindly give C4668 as 2.6 angstroms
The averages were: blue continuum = 62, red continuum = 62.8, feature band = 60.5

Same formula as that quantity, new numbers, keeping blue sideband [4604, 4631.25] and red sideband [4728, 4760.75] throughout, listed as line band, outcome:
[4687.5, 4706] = 0.2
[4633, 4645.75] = 0.1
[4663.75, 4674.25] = 0.4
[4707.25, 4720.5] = 0.2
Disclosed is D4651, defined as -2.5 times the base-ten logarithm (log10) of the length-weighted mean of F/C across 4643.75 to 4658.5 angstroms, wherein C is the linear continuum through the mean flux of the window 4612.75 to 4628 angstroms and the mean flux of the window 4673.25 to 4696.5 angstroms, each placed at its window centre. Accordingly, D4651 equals 0.03 mag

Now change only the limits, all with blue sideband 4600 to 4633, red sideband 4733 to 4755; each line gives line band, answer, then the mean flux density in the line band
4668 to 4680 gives 0.03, 60.1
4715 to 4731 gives 0.01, 61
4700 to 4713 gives 0.06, 58.2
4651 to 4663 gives 0.01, 61.1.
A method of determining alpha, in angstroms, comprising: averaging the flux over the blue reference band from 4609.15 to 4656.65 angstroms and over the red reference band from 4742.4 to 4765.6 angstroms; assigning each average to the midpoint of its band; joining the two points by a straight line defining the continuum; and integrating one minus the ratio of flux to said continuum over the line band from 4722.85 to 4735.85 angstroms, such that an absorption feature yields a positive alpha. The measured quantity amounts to 0.4 angstroms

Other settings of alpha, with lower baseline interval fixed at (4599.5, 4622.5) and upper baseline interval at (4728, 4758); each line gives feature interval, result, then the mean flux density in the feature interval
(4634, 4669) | 0.35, 60.7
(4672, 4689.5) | 0.20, 60.5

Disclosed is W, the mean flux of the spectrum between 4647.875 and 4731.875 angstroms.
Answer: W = 60.4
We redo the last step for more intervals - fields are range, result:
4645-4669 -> 60.2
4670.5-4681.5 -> 60.3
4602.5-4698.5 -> 61.2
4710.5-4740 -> 60.2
